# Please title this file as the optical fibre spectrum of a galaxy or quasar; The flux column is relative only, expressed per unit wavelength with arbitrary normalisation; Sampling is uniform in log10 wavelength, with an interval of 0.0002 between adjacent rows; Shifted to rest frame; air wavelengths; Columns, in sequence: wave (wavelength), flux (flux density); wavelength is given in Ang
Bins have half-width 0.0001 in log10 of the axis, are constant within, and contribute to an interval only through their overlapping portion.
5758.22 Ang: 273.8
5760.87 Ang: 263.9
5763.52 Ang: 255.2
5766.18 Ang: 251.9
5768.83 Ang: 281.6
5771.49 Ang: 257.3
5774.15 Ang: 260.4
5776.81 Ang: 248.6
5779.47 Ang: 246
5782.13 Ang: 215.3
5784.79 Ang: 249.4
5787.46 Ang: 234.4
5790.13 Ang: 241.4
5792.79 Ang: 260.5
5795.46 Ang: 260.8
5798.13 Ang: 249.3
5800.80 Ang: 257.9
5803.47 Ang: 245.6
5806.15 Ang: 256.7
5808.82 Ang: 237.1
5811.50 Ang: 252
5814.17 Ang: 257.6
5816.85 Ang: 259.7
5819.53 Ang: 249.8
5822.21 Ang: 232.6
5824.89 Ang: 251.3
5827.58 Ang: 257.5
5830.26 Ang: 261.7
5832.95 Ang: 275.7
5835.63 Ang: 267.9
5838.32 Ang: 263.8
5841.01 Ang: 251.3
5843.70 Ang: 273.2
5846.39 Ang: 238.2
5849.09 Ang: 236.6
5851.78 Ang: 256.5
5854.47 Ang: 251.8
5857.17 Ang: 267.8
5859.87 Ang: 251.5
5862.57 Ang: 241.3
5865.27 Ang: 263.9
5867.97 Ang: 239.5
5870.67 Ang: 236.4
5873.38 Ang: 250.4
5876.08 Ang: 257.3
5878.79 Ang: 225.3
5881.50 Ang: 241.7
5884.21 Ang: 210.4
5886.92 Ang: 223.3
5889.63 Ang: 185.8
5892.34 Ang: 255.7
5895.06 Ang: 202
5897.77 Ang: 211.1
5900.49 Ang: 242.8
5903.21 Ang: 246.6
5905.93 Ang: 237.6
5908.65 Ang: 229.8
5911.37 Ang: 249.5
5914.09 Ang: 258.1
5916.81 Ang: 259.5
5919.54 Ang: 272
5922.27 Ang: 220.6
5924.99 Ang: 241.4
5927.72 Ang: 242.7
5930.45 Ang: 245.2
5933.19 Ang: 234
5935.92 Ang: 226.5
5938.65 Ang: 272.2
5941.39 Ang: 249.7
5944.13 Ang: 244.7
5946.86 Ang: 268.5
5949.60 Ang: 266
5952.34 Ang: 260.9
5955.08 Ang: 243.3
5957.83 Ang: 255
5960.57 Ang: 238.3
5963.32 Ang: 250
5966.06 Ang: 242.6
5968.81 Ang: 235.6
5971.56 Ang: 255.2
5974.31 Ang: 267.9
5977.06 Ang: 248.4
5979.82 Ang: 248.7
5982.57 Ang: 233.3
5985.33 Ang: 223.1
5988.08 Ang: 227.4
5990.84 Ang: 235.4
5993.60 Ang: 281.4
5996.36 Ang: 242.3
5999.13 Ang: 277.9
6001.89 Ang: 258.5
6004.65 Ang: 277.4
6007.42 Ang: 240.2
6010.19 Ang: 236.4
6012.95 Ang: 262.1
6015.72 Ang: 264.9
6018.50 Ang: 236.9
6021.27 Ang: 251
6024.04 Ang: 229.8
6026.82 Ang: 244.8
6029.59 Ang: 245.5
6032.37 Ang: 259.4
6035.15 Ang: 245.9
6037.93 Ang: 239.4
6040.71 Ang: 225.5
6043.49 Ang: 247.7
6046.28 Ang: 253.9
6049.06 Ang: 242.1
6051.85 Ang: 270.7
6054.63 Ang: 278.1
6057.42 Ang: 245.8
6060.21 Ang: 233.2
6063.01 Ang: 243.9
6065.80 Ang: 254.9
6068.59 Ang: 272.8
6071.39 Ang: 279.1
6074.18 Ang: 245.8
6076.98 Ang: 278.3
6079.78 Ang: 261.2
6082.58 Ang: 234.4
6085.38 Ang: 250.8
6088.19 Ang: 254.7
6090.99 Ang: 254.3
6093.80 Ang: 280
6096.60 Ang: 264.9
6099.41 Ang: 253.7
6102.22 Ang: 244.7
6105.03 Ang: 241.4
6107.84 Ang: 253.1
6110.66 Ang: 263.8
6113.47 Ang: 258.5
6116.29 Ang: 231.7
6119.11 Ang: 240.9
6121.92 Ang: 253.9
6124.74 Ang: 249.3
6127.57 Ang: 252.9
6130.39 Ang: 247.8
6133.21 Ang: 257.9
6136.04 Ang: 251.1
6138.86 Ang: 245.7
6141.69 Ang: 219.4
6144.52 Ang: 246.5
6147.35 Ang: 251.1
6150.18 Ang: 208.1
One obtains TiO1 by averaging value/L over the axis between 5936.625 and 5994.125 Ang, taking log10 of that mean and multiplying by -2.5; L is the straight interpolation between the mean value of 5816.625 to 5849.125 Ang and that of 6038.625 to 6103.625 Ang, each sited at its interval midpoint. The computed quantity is 0.03 mag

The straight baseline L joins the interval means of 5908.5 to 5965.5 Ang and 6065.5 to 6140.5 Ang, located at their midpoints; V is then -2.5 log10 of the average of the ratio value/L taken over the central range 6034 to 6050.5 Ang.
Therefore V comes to 0.04 mag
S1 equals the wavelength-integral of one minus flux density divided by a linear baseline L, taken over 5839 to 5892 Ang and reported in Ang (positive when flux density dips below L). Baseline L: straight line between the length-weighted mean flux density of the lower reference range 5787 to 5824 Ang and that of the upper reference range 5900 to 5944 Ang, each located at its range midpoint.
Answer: 1.1 Ang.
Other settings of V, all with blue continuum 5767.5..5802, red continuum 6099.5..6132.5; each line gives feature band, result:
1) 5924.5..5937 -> 0.06 mag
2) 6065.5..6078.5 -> -0.07 mag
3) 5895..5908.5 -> 0.09 mag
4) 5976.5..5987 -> 0.06 mag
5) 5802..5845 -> -0.02 mag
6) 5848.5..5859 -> -0.02 mag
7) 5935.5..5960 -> -0.02 mag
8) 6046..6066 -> -0.01 mag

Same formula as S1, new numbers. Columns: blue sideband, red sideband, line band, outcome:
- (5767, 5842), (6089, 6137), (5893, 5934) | 2.12 Ang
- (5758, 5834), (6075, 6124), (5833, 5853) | -0.29 Ang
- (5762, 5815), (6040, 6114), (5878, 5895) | 2.05 Ang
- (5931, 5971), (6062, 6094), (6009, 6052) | 1.42 Ang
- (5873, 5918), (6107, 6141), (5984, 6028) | -1.40 Ang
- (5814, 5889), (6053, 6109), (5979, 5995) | 0.76 Ang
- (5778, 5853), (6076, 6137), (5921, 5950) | 0.73 Ang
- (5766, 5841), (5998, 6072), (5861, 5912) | 3.76 Ang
